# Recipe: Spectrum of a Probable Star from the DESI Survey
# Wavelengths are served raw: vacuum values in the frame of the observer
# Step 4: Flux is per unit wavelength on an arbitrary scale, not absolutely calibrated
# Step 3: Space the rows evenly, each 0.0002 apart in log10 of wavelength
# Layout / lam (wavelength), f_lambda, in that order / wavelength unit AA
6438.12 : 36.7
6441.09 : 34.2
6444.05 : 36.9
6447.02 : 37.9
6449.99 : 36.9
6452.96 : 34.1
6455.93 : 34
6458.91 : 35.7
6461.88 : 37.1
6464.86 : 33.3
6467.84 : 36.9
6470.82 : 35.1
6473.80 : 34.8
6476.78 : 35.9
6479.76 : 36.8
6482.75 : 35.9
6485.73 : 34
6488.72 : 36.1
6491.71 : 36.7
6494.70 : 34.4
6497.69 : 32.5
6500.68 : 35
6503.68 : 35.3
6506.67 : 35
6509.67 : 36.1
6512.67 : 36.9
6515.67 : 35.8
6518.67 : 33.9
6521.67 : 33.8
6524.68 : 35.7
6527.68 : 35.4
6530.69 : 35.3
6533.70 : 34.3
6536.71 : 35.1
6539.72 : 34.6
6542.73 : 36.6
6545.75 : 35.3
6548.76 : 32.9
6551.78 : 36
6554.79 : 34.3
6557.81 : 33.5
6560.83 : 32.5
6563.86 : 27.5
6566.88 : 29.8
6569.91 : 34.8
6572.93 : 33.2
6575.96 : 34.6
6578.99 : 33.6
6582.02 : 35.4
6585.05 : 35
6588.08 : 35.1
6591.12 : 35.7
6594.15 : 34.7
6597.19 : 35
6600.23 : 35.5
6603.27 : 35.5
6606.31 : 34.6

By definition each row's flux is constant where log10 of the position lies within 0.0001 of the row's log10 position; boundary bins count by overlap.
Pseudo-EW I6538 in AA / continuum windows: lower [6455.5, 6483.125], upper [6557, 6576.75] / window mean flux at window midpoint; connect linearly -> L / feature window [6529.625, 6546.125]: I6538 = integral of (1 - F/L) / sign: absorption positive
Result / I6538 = -1.0 AA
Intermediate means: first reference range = 35.6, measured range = 35.2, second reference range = 32.1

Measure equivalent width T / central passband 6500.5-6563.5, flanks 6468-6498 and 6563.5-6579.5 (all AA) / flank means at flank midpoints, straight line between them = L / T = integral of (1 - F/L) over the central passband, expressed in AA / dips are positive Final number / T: -1.82 AA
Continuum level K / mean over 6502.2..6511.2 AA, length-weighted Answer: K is 35.5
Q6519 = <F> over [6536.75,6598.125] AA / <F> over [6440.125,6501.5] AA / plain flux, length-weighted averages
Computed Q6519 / 0.96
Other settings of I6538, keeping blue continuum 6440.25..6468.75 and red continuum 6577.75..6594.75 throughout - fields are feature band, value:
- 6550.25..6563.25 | 0.6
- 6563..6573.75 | 1.1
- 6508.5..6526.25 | 0.0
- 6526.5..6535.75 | 0.1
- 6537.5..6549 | 0.0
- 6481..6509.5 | 0.3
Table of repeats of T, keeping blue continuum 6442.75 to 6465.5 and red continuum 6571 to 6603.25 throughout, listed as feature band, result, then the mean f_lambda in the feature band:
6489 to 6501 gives 0.3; 34.8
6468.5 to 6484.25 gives -0.1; 35.8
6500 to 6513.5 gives -0.1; 35.6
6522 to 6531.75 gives 0.0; 35.3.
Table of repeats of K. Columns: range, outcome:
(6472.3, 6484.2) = 35.9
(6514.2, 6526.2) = 34.8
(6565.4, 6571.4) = 32.3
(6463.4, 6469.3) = 35.1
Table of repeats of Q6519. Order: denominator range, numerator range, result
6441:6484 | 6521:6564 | 0.96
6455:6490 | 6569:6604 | 0.98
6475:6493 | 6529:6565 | 0.95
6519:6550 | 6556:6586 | 0.95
